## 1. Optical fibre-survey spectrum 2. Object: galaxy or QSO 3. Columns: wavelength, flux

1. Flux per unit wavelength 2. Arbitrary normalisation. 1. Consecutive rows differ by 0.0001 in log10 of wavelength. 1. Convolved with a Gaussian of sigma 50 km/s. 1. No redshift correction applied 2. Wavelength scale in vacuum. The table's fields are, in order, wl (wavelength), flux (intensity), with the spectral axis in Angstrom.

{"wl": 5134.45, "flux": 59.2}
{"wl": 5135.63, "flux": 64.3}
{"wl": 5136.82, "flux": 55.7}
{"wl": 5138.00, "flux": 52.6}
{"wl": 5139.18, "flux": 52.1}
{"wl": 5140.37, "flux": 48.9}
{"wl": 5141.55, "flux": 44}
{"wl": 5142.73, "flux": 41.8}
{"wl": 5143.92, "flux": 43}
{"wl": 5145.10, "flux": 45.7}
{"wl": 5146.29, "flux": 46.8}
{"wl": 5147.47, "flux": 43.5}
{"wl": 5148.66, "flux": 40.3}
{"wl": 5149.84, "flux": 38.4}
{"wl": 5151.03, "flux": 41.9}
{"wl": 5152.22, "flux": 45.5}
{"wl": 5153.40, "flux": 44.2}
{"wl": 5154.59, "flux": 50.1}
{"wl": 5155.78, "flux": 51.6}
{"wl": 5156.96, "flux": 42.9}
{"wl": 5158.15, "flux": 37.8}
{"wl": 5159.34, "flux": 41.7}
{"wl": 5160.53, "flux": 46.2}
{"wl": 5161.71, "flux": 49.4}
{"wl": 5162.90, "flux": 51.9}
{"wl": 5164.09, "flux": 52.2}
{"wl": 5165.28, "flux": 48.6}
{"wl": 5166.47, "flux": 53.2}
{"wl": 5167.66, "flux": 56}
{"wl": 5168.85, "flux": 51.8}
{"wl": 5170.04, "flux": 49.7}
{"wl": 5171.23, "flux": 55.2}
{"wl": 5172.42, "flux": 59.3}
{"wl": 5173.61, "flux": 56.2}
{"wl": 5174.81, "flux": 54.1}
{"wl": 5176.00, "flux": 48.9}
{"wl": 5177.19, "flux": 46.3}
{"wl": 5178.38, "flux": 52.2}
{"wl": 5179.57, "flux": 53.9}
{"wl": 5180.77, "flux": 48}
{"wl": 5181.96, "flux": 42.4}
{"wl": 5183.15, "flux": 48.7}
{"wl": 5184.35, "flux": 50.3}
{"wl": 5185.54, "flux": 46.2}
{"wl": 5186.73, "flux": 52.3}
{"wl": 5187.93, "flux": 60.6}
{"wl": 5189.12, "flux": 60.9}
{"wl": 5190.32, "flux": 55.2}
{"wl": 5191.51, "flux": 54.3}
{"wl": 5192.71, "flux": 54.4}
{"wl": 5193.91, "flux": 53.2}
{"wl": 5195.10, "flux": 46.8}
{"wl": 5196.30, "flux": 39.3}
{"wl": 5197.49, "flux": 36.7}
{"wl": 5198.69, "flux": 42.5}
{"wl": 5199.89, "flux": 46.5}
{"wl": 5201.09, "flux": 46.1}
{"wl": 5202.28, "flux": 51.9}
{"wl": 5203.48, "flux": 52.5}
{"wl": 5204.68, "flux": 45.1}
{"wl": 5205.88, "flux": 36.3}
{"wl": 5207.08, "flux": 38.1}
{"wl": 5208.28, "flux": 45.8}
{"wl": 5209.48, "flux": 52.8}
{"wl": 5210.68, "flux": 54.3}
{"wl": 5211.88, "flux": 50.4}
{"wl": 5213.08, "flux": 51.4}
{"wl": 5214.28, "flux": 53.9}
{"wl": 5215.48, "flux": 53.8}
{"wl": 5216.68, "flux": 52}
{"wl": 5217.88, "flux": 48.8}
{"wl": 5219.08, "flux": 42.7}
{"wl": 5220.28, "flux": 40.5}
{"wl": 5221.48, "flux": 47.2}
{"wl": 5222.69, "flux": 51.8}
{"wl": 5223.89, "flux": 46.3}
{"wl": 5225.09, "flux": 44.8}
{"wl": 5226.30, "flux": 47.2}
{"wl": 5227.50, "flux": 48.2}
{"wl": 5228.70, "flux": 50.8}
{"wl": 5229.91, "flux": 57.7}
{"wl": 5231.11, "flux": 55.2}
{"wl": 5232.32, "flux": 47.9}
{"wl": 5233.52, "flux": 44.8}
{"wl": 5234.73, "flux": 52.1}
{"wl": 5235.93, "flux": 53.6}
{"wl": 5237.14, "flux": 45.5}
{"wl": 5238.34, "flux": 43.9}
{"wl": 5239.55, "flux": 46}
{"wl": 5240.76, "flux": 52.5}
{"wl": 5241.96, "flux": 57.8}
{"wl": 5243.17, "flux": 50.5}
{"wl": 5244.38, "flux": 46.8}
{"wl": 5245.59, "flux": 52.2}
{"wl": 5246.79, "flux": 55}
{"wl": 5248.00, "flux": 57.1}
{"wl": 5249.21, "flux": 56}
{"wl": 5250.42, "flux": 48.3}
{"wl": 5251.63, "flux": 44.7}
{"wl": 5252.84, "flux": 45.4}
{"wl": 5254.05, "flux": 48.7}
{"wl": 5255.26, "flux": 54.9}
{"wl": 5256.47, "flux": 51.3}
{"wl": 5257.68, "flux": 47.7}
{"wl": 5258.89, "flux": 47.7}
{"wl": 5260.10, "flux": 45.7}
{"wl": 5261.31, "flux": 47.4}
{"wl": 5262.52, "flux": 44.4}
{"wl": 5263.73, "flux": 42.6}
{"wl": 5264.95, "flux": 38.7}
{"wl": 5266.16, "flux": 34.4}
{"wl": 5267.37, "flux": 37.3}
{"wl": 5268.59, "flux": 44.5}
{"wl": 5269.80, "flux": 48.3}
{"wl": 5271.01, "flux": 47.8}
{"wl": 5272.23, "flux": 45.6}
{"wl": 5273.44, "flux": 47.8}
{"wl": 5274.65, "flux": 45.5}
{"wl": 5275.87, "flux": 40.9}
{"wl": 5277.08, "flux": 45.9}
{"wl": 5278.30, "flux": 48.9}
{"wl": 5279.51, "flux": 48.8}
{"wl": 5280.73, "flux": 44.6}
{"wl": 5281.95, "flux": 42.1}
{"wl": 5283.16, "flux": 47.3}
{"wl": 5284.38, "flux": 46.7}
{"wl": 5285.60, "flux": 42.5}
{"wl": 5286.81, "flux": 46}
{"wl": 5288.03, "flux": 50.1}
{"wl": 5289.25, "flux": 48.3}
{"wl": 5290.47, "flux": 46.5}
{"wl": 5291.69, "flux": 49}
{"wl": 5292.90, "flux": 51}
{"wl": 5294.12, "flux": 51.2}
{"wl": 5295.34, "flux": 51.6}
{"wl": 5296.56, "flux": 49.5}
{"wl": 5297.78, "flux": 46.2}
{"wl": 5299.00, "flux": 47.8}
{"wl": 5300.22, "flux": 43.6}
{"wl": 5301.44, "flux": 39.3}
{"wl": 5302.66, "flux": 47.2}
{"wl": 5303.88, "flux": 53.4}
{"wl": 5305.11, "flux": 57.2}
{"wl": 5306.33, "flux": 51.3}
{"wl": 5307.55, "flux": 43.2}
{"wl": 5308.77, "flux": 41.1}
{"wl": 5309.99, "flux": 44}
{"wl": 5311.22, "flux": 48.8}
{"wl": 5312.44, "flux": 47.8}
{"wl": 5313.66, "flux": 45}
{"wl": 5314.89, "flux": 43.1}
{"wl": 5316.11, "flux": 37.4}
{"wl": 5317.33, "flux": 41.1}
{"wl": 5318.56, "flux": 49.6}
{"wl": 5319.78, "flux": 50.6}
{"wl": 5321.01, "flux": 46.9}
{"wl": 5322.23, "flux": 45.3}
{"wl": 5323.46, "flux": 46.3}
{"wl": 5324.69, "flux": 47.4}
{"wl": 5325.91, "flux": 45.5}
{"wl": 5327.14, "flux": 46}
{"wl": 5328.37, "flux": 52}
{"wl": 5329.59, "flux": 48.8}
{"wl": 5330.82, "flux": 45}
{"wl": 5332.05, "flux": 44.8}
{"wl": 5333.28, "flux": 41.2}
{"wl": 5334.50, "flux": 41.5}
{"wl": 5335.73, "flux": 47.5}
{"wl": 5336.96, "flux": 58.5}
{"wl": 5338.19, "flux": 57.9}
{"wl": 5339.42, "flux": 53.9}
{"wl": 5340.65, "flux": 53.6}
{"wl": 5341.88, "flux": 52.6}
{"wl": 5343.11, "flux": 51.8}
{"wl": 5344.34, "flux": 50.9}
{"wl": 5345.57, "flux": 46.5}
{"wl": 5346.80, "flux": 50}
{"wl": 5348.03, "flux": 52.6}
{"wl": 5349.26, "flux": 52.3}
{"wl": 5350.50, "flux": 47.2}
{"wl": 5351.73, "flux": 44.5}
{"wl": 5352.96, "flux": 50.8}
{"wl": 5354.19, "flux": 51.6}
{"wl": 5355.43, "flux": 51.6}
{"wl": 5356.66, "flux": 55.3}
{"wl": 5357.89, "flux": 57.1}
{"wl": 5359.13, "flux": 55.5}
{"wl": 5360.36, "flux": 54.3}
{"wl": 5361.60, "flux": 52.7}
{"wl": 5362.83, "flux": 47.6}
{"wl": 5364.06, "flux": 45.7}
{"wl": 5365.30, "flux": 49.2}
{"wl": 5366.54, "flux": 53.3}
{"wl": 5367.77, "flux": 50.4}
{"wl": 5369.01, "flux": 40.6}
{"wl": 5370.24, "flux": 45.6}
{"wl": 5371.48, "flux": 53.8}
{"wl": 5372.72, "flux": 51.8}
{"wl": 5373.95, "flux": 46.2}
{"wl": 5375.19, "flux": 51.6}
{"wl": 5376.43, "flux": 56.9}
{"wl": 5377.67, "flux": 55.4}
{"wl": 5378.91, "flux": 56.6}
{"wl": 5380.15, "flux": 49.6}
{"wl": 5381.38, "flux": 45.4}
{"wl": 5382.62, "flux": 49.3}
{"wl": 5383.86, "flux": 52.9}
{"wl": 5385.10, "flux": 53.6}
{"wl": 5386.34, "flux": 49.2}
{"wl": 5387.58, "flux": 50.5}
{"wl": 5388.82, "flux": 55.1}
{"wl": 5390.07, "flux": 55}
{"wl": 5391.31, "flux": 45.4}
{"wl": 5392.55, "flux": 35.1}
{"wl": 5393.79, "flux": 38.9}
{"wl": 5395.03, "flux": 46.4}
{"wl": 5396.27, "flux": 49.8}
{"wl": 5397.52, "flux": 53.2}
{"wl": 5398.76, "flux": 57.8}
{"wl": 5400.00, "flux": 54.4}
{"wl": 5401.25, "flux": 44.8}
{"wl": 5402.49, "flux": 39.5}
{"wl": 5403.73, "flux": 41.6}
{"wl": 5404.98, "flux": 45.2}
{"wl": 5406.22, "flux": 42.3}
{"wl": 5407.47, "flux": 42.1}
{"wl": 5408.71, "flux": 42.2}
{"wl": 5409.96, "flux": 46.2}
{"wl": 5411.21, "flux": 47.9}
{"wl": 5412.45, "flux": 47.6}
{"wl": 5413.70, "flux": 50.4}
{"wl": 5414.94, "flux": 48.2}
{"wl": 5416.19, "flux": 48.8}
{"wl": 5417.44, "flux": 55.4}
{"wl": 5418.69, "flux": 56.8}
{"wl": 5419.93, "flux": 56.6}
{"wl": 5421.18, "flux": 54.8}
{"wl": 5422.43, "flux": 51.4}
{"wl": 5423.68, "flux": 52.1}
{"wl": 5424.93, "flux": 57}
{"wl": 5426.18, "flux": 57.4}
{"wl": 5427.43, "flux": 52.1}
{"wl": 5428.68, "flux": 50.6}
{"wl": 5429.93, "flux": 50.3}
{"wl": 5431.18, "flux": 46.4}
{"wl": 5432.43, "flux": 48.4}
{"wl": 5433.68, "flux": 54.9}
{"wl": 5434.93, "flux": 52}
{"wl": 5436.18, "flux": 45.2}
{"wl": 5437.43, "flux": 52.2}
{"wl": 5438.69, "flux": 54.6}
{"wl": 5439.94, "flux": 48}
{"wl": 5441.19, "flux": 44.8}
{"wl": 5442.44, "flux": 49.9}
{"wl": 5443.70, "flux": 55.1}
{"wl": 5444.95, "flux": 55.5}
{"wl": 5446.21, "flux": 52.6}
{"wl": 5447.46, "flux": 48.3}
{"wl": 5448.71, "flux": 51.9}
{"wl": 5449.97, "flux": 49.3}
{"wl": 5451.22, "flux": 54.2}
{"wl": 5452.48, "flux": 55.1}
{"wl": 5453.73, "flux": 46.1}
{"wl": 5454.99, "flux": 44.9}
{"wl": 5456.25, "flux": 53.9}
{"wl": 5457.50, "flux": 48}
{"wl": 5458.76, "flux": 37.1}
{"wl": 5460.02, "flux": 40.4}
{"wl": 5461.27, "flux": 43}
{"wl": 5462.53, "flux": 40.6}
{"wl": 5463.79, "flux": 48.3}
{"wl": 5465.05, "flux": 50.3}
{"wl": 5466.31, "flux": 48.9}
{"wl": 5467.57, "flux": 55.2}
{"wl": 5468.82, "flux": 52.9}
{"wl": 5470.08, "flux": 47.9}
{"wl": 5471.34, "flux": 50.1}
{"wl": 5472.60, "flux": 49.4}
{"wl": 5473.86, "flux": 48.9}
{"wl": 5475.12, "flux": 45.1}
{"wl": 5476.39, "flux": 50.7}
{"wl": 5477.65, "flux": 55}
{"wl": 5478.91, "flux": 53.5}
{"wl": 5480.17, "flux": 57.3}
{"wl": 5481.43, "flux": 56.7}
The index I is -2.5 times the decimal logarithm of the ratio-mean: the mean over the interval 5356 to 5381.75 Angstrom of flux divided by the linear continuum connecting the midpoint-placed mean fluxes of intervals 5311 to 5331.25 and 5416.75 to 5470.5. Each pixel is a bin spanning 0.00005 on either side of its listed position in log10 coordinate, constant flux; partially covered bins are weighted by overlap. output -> -0.07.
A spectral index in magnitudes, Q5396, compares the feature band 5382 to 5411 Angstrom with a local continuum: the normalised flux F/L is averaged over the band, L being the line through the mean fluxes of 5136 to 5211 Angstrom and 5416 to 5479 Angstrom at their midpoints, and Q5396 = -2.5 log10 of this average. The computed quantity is 0.06 mag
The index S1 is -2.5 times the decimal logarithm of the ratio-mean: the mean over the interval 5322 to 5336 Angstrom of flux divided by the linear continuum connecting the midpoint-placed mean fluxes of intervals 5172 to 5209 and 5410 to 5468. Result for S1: 0.09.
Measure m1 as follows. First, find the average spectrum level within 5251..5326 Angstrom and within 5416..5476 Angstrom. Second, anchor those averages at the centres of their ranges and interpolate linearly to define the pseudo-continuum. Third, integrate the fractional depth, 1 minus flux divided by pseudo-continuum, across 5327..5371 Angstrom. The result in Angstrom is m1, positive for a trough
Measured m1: -2.1 Angstrom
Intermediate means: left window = 46.3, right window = 50.3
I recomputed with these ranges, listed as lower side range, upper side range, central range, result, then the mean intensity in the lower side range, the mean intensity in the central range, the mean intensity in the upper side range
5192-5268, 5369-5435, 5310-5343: 0.031 mag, 48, 47.6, 49.8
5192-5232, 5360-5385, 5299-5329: 0.072 mag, 48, 46.4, 50.5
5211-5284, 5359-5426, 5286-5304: 0.016 mag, 48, 47.9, 49.6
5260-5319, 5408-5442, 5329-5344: -0.049 mag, 45.9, 49.8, 50.8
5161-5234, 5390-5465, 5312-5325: 0.090 mag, 49.8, 45.4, 48.9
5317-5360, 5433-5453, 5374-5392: -0.026 mag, 49.6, 51.6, 51.4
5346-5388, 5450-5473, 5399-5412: 0.108 mag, 50.9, 45.1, 48.2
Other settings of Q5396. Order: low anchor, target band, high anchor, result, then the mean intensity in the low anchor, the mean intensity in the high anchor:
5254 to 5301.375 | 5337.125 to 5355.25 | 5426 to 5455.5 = -0.07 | 46.3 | 50.8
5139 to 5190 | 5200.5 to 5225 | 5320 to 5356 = 0.02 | 48.7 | 49.1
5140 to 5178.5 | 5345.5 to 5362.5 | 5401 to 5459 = -0.05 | 47.8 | 49.7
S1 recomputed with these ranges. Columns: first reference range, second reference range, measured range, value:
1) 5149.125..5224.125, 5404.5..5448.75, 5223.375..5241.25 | 0.002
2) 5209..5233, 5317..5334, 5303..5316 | -0.001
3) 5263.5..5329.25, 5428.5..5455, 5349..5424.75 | -0.019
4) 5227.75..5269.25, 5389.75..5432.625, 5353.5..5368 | -0.071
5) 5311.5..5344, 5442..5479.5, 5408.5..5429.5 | -0.060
